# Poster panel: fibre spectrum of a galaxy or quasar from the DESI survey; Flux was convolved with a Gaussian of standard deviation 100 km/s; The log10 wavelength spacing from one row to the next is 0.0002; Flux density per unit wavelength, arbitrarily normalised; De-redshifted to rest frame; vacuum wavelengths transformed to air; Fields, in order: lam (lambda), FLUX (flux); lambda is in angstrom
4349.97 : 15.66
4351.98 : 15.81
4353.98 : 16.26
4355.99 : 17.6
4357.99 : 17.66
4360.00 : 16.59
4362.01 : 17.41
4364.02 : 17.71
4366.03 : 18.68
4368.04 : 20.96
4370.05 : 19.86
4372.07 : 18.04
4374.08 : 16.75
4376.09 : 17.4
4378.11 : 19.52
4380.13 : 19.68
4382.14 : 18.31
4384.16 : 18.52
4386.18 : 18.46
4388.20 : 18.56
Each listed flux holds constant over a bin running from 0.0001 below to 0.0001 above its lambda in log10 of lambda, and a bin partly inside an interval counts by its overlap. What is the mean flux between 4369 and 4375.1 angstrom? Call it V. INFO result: 18.2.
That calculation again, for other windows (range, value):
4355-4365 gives 17.4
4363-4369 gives 19.1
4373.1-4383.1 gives 18.3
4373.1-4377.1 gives 17.1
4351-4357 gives 16.6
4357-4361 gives 17.1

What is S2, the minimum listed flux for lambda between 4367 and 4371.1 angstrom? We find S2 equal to 19.86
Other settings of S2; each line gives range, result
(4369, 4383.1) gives 16.75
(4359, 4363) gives 16.59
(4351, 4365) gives 15.81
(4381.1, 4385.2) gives 18.31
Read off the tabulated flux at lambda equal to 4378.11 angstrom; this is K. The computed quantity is 19.52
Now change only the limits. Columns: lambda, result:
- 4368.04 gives 20.96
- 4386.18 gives 18.46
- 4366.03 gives 18.68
